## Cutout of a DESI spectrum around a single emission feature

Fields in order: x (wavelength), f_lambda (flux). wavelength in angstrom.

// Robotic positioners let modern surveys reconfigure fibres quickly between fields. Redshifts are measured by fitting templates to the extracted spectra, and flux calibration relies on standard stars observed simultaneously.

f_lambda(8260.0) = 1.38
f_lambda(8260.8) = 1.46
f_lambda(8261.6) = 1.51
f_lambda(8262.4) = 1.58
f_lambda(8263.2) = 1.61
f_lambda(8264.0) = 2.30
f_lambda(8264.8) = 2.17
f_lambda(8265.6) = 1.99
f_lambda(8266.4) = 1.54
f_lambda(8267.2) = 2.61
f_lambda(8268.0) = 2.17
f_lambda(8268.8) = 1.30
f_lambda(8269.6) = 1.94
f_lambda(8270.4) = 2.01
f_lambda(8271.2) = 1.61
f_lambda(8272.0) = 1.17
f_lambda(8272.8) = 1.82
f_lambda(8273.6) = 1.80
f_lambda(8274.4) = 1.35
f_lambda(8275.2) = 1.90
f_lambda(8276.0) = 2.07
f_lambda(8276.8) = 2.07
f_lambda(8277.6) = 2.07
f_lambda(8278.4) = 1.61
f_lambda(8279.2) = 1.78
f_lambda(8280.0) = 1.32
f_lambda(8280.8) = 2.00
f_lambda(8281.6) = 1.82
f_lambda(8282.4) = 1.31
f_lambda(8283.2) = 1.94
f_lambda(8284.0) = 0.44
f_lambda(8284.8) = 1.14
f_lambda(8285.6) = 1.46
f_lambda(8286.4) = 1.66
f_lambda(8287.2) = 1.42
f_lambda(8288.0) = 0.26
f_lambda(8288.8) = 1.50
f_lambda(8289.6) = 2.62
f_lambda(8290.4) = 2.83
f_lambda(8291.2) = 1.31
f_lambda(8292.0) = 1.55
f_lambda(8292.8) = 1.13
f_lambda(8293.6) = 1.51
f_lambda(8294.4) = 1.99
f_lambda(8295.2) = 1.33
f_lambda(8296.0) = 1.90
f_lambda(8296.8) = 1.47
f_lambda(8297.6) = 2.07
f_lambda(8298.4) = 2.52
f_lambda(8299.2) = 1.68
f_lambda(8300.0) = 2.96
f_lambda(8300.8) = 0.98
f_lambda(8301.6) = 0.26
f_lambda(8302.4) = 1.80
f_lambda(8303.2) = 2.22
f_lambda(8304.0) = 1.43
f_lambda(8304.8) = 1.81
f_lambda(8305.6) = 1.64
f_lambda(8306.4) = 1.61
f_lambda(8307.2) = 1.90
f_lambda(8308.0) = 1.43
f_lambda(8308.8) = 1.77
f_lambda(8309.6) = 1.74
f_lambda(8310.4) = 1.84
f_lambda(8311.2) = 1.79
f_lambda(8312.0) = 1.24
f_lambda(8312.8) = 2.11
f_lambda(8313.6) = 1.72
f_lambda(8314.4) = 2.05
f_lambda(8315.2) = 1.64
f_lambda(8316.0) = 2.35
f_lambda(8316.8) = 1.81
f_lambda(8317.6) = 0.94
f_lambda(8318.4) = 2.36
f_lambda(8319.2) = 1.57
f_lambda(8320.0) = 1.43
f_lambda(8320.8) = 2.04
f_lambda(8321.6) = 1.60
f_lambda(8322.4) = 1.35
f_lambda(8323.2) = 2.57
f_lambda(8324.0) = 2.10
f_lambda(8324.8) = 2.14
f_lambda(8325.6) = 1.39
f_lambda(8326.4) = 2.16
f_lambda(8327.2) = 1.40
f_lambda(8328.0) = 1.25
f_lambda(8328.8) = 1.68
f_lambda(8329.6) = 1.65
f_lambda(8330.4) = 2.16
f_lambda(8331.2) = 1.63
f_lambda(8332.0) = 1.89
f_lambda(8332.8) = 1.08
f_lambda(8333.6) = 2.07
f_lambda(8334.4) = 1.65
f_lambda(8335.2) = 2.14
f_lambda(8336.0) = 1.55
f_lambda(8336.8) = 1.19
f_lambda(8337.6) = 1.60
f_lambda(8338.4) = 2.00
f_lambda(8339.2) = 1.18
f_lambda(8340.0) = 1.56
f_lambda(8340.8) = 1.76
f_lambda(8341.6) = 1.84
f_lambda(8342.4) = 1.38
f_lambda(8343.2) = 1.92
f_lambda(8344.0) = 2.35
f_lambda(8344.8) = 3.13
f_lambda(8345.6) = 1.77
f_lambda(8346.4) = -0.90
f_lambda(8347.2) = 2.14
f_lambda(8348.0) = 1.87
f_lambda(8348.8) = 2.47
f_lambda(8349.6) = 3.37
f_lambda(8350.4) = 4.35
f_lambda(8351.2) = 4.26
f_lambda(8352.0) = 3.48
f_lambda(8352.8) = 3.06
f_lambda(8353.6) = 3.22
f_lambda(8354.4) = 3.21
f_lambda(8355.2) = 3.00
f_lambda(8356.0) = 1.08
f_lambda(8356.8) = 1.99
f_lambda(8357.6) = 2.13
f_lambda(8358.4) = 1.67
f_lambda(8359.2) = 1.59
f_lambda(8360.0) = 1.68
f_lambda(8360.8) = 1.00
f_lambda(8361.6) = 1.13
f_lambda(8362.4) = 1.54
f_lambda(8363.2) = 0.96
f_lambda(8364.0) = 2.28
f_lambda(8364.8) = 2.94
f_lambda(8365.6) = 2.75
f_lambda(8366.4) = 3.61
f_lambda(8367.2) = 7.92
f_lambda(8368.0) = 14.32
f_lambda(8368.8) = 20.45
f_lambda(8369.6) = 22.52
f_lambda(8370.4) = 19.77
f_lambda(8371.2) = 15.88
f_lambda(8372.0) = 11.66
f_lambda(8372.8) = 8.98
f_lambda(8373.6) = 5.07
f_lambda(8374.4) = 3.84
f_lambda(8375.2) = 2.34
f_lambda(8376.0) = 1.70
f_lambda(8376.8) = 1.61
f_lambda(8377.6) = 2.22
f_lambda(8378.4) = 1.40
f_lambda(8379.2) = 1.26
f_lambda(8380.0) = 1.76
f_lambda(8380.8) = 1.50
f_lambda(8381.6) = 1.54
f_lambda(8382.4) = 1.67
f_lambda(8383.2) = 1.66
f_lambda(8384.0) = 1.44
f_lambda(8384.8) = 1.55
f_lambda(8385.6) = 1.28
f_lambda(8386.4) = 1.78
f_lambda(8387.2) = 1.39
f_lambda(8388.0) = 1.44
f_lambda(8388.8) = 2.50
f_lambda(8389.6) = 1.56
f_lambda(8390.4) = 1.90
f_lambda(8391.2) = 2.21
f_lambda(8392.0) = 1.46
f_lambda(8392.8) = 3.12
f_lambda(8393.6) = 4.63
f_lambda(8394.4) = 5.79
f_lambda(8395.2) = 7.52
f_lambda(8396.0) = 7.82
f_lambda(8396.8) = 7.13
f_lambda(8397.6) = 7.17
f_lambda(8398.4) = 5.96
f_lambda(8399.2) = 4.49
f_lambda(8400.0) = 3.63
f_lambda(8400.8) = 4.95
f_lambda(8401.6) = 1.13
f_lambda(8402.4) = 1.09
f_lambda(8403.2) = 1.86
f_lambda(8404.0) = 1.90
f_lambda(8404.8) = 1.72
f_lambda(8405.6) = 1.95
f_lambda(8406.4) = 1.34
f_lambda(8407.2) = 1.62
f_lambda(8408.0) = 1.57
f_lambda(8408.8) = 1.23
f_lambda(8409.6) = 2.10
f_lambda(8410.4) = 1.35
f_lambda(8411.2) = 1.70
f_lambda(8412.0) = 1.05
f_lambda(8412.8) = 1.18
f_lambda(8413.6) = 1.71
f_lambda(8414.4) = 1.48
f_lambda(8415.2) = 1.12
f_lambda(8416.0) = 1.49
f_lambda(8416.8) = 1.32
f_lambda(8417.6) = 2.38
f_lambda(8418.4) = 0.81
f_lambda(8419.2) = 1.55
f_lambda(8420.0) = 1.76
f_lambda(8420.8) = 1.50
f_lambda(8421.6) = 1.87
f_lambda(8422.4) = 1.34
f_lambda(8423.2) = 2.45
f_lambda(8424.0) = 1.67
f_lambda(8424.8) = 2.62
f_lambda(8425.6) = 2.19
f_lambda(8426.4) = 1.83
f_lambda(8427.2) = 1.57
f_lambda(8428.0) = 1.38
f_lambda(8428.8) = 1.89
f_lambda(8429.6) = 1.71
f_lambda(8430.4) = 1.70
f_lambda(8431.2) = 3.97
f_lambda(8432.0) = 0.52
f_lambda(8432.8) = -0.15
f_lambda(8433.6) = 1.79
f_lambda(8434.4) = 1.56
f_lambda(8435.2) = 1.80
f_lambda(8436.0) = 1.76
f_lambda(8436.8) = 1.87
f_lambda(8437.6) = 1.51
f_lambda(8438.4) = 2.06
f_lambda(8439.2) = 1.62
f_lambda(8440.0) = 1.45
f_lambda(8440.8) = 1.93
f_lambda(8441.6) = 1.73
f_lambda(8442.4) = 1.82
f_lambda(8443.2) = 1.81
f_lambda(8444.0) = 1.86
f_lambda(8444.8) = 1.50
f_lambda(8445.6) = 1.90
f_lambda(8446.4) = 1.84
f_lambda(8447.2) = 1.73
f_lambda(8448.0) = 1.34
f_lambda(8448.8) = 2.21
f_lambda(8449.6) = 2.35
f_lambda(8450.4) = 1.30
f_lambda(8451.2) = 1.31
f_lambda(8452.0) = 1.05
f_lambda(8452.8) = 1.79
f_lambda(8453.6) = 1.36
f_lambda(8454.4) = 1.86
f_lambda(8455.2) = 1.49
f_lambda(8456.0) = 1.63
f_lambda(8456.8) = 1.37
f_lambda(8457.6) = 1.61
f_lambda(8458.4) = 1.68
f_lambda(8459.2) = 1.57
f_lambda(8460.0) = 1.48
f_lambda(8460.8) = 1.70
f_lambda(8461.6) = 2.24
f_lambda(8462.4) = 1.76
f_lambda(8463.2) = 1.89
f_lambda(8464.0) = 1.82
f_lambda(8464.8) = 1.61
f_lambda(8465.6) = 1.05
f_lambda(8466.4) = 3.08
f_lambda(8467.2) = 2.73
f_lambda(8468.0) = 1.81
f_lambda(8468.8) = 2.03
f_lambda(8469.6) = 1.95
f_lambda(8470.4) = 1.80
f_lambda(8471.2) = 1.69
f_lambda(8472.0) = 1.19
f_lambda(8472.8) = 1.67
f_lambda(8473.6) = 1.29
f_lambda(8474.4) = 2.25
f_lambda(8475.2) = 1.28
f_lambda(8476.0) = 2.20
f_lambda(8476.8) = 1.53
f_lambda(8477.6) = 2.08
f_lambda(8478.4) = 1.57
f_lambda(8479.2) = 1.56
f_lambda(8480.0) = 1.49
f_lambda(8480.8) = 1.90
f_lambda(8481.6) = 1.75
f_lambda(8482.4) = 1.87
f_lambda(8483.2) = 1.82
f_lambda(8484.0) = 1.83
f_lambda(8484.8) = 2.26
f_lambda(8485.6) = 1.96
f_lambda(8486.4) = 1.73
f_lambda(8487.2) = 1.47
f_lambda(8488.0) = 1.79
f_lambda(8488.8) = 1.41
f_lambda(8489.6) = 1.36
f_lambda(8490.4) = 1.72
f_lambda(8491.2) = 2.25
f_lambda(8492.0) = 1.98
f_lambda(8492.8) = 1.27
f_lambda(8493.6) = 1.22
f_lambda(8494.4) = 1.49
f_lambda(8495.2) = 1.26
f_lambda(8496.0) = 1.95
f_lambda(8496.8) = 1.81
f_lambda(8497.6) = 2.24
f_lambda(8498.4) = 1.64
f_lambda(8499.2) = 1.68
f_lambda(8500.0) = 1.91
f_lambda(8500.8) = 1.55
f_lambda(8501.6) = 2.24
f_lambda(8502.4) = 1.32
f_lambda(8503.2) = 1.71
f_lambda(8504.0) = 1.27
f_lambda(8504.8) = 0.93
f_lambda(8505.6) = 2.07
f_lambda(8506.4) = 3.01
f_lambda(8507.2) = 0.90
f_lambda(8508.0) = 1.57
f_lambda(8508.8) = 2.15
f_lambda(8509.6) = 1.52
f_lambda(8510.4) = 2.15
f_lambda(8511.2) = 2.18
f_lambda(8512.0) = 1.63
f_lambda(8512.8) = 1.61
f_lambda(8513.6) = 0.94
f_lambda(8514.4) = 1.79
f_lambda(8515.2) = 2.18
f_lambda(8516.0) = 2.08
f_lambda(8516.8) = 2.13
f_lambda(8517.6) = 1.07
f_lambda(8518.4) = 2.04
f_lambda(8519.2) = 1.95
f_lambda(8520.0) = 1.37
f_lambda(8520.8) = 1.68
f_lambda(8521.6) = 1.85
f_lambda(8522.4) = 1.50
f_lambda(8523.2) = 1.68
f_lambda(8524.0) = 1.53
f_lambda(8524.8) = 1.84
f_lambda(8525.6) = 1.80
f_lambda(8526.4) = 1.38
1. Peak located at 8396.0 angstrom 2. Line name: [N II] 6583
